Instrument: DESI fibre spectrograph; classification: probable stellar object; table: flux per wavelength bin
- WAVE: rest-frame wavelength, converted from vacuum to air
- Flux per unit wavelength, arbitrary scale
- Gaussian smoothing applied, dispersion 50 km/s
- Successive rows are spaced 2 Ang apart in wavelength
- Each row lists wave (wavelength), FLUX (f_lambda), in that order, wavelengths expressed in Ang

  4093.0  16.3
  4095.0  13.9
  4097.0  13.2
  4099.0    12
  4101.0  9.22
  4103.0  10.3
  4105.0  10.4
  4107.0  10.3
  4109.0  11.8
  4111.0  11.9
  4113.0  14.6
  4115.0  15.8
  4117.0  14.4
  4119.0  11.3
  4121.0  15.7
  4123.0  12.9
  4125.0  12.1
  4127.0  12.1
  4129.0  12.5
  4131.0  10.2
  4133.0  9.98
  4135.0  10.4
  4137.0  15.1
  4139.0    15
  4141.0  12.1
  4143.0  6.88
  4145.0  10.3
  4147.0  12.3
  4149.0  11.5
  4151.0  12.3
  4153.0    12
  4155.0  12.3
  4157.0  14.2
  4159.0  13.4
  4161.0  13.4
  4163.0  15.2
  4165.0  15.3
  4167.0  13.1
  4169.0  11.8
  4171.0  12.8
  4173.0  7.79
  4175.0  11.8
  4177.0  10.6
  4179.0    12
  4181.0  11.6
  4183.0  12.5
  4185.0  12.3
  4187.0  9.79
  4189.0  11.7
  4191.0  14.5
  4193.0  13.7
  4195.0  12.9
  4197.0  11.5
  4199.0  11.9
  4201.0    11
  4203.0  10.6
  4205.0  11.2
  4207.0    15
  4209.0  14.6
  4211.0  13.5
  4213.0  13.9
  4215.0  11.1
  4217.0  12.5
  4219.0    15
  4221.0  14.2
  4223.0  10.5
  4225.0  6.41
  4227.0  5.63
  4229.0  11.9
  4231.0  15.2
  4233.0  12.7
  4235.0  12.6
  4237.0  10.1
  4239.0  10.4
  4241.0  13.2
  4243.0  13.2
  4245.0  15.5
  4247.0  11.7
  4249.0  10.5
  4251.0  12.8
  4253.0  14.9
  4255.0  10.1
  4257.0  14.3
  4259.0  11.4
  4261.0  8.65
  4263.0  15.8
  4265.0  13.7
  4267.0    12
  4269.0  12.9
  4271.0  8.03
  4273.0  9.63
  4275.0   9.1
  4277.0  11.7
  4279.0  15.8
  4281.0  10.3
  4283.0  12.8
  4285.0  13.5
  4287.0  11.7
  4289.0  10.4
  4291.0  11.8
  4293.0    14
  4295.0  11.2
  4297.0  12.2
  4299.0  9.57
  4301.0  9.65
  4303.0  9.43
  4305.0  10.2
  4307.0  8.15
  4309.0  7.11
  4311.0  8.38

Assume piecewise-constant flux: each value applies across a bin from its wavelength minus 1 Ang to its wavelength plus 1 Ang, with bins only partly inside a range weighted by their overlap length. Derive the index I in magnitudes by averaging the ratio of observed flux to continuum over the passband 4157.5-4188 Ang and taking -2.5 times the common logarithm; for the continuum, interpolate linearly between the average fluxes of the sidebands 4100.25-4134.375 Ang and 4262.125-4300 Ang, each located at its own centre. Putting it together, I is -0.02 mag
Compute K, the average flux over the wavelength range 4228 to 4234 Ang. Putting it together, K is 13.3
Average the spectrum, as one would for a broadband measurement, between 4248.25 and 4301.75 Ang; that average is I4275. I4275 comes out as 11.8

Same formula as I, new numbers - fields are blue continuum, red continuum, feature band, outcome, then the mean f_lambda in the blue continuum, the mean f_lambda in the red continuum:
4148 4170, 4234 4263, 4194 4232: 0.049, 13.1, 12.2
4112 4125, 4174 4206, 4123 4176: 0.074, 14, 11.8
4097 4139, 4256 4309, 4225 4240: 0.071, 12.2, 11.4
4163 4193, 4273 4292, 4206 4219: -0.131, 12.1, 11.8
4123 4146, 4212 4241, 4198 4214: -0.097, 11.6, 11.6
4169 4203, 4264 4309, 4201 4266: -0.072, 11.7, 11.2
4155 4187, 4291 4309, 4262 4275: -0.082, 12.4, 10.4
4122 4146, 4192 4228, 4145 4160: -0.064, 11.6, 12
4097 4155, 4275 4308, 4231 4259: -0.091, 12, 11.3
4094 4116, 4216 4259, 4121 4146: 0.029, 12.1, 12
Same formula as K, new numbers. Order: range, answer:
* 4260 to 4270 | 12.6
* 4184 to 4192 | 12.1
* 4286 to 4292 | 11.3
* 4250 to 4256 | 12.6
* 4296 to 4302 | 10.5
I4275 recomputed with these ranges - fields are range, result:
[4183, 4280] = 12.1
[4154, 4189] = 12.3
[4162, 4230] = 12.1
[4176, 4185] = 11.7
